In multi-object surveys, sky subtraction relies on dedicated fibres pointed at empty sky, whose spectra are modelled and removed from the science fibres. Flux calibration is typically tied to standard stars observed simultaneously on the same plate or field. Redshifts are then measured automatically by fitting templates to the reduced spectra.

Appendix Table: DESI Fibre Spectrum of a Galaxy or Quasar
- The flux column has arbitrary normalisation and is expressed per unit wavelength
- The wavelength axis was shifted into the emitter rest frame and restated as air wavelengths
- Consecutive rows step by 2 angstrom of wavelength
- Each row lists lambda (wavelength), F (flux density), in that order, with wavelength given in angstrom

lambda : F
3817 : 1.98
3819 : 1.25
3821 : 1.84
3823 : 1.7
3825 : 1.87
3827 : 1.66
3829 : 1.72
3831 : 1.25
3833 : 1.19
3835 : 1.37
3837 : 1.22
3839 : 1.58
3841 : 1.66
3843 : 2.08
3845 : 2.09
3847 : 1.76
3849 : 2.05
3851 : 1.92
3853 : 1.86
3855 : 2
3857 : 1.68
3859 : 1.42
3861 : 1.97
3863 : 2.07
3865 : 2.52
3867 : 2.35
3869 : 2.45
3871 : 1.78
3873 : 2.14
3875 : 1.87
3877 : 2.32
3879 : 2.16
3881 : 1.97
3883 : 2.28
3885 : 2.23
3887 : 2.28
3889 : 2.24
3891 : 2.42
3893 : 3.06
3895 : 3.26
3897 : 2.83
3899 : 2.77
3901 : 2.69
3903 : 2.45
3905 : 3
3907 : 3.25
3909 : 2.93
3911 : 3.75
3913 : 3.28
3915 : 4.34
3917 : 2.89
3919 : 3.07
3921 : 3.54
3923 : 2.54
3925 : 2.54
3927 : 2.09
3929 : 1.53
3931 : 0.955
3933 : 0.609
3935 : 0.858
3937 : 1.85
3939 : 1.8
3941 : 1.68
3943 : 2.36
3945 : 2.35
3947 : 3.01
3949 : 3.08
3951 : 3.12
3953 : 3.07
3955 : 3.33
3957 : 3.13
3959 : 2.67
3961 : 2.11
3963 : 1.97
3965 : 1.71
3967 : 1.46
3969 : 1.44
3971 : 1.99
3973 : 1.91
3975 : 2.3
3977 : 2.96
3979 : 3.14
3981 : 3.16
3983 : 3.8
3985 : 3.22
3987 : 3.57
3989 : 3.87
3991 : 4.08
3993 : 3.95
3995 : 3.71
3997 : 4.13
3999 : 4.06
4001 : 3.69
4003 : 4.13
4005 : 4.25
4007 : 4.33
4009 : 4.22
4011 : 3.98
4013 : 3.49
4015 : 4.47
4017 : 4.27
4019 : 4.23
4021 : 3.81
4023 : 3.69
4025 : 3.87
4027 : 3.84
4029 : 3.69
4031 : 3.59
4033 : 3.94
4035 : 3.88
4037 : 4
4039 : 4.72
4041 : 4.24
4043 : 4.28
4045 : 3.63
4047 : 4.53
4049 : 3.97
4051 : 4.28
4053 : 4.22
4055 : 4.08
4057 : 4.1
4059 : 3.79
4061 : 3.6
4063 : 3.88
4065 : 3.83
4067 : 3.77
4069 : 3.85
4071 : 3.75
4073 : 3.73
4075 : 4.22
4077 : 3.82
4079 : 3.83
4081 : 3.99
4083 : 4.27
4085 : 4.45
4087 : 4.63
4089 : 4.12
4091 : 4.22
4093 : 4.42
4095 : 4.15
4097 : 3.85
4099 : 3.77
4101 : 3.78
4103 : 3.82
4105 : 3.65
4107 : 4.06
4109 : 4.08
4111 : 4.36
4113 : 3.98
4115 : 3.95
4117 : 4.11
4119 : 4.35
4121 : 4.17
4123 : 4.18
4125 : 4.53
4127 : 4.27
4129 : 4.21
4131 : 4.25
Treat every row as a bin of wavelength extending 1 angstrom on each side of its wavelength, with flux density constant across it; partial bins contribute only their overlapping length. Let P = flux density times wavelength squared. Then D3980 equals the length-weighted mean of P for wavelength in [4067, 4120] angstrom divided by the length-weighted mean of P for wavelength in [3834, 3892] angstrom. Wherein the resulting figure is 2.28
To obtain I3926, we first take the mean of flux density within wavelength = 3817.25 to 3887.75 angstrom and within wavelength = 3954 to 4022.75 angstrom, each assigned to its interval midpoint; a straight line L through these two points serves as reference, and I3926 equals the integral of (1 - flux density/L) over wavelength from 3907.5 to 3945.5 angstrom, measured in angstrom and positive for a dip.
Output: 3.5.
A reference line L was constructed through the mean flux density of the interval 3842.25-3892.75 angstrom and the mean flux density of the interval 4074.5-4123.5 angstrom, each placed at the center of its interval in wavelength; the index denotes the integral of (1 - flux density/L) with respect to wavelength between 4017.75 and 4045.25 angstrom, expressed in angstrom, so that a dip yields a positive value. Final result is -3.6 angstrom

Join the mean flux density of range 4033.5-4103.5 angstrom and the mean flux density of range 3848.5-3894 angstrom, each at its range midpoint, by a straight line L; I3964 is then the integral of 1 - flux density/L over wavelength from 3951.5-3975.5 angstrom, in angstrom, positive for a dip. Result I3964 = 5.9 angstrom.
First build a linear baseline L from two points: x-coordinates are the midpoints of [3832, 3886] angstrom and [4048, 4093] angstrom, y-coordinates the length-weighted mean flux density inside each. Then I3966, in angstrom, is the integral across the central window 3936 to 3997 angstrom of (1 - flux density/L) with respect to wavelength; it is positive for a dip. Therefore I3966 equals 5.3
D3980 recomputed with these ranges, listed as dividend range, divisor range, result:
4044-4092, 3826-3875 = 2.46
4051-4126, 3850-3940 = 1.89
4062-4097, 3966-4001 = 1.36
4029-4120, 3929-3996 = 1.68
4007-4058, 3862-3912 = 1.72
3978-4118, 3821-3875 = 2.41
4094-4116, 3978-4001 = 1.13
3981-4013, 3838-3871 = 2.14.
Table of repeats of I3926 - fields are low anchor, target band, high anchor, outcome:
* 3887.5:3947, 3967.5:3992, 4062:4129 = 1.22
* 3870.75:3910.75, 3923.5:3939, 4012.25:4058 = 7.37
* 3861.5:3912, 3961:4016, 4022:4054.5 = 4.47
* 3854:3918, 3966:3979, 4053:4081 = 4.42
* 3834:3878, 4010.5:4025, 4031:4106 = -1.91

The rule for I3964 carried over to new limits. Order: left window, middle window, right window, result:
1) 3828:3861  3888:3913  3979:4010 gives -4.0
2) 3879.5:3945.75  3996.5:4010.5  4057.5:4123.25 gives -3.6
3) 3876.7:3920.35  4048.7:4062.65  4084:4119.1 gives -0.7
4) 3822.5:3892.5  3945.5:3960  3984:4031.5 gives 0.7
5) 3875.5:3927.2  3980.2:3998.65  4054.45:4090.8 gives -1.8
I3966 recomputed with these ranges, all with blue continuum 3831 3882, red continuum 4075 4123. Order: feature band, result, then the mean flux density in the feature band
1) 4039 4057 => -2.79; 4.18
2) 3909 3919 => -4.34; 3.45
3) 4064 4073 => 0.04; 3.79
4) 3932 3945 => 5.18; 1.59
